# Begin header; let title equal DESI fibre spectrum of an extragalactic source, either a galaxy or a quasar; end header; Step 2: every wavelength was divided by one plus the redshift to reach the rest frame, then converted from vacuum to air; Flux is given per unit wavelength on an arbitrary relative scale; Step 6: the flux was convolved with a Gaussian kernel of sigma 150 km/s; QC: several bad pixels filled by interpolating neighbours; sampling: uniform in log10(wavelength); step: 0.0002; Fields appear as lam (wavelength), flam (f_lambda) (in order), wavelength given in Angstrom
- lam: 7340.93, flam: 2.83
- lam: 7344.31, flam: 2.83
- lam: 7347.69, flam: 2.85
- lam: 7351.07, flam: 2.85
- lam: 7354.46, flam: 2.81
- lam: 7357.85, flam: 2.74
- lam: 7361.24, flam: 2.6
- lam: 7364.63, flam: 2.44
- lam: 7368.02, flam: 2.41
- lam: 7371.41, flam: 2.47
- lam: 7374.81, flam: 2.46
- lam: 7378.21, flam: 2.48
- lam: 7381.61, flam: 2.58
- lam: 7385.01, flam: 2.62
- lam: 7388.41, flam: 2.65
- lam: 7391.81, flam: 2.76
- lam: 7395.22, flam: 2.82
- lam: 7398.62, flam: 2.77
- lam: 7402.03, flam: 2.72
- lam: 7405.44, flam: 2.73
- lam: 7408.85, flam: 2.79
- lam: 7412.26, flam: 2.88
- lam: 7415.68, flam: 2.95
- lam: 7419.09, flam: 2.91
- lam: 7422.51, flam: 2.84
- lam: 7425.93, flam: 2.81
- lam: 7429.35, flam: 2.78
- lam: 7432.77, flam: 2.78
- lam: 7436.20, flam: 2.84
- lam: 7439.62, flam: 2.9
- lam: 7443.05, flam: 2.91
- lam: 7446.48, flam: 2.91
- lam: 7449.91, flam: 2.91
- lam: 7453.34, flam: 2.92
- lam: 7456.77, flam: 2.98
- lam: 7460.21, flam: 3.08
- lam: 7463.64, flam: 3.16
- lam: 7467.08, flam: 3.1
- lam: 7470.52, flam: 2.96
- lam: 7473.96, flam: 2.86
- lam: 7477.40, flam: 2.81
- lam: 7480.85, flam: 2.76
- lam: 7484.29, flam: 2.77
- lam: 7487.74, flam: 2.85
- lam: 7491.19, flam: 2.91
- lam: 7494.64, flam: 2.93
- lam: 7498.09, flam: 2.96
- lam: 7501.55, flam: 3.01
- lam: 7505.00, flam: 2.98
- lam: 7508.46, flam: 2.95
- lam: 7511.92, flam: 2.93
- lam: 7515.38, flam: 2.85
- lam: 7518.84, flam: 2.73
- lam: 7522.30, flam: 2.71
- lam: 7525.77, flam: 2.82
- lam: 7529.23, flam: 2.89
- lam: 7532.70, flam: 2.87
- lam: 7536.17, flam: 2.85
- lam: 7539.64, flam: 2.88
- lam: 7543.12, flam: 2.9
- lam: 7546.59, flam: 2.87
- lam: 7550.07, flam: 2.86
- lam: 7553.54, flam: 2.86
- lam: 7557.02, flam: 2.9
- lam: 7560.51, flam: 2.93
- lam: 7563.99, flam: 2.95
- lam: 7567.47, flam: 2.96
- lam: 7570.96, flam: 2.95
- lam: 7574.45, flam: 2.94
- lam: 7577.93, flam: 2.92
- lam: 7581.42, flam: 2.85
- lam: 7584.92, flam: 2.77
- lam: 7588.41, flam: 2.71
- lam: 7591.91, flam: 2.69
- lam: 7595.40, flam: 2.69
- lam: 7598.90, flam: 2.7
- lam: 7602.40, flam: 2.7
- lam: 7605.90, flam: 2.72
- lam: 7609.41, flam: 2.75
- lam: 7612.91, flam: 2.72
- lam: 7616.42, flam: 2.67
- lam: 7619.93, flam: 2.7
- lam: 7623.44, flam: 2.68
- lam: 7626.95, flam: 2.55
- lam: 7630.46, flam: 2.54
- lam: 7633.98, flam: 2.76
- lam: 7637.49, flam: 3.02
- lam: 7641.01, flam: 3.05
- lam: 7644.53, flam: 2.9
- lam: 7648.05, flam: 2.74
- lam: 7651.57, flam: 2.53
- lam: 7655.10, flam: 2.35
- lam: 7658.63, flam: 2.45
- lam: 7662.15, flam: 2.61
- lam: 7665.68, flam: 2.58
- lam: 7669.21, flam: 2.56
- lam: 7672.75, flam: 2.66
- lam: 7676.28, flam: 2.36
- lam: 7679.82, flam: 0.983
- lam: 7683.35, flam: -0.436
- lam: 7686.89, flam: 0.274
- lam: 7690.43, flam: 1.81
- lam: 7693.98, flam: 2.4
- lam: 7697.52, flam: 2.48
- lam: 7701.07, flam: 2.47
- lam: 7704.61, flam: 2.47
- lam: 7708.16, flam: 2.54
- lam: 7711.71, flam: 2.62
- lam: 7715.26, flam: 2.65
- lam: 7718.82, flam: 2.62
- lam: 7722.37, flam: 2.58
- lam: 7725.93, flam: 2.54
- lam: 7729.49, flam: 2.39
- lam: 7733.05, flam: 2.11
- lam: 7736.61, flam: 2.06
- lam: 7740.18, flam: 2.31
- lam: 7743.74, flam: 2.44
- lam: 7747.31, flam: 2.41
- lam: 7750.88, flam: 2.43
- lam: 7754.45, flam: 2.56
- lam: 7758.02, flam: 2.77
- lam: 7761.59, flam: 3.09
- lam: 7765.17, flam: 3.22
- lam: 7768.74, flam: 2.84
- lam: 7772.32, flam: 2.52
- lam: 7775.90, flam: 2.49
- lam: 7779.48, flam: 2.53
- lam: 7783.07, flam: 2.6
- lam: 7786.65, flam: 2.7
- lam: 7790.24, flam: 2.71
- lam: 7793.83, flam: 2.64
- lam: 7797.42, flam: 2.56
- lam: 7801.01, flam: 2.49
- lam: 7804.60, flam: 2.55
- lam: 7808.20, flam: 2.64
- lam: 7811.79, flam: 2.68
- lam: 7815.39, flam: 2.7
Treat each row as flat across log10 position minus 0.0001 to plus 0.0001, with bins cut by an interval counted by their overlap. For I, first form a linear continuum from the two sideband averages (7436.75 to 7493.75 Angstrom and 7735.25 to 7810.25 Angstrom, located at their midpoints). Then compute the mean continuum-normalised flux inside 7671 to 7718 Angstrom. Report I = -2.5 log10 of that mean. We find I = 0.34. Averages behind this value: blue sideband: 2.92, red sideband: 2.6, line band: 1.96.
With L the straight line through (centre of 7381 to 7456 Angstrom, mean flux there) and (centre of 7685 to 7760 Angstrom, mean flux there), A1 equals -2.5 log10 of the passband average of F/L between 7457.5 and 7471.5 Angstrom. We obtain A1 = -0.12 mag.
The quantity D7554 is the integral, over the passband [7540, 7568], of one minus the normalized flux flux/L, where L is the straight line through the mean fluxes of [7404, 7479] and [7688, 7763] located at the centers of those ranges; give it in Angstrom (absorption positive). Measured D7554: -1.86 Angstrom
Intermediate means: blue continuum 2.9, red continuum 2.44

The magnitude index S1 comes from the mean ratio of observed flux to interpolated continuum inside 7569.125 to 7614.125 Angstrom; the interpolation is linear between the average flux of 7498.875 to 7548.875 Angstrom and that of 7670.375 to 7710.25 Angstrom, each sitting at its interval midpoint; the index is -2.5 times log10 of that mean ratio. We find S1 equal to -0.136 mag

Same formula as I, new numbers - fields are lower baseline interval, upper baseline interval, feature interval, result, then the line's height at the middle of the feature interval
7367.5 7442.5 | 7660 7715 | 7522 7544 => -0.18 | 2.42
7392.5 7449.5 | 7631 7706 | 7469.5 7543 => -0.10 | 2.63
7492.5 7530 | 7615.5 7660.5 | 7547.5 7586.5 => -0.04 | 2.8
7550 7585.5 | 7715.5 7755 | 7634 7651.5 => -0.07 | 2.68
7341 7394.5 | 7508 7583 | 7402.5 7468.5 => -0.06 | 2.73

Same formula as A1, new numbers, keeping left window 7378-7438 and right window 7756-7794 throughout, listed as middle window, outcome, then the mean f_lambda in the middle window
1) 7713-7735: 0.11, 2.48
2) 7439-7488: -0.06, 2.93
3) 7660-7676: 0.07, 2.58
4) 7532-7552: -0.04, 2.87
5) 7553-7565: -0.06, 2.91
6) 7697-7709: 0.11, 2.49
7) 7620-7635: 0.05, 2.63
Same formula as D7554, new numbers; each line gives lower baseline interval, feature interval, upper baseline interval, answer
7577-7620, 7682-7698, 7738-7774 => 8.5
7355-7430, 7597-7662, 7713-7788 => -2.1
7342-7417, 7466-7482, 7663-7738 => -2.3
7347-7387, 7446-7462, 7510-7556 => -1.4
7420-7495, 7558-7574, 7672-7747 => -2.4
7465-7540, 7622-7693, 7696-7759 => 9.8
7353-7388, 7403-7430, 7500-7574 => -1.9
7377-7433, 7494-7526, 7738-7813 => -2.0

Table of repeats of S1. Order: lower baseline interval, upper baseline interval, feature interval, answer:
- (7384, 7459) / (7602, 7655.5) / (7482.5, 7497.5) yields -0.03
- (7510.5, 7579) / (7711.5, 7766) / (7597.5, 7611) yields 0.02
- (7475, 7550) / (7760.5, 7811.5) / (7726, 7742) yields 0.20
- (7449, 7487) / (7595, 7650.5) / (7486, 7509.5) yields -0.02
